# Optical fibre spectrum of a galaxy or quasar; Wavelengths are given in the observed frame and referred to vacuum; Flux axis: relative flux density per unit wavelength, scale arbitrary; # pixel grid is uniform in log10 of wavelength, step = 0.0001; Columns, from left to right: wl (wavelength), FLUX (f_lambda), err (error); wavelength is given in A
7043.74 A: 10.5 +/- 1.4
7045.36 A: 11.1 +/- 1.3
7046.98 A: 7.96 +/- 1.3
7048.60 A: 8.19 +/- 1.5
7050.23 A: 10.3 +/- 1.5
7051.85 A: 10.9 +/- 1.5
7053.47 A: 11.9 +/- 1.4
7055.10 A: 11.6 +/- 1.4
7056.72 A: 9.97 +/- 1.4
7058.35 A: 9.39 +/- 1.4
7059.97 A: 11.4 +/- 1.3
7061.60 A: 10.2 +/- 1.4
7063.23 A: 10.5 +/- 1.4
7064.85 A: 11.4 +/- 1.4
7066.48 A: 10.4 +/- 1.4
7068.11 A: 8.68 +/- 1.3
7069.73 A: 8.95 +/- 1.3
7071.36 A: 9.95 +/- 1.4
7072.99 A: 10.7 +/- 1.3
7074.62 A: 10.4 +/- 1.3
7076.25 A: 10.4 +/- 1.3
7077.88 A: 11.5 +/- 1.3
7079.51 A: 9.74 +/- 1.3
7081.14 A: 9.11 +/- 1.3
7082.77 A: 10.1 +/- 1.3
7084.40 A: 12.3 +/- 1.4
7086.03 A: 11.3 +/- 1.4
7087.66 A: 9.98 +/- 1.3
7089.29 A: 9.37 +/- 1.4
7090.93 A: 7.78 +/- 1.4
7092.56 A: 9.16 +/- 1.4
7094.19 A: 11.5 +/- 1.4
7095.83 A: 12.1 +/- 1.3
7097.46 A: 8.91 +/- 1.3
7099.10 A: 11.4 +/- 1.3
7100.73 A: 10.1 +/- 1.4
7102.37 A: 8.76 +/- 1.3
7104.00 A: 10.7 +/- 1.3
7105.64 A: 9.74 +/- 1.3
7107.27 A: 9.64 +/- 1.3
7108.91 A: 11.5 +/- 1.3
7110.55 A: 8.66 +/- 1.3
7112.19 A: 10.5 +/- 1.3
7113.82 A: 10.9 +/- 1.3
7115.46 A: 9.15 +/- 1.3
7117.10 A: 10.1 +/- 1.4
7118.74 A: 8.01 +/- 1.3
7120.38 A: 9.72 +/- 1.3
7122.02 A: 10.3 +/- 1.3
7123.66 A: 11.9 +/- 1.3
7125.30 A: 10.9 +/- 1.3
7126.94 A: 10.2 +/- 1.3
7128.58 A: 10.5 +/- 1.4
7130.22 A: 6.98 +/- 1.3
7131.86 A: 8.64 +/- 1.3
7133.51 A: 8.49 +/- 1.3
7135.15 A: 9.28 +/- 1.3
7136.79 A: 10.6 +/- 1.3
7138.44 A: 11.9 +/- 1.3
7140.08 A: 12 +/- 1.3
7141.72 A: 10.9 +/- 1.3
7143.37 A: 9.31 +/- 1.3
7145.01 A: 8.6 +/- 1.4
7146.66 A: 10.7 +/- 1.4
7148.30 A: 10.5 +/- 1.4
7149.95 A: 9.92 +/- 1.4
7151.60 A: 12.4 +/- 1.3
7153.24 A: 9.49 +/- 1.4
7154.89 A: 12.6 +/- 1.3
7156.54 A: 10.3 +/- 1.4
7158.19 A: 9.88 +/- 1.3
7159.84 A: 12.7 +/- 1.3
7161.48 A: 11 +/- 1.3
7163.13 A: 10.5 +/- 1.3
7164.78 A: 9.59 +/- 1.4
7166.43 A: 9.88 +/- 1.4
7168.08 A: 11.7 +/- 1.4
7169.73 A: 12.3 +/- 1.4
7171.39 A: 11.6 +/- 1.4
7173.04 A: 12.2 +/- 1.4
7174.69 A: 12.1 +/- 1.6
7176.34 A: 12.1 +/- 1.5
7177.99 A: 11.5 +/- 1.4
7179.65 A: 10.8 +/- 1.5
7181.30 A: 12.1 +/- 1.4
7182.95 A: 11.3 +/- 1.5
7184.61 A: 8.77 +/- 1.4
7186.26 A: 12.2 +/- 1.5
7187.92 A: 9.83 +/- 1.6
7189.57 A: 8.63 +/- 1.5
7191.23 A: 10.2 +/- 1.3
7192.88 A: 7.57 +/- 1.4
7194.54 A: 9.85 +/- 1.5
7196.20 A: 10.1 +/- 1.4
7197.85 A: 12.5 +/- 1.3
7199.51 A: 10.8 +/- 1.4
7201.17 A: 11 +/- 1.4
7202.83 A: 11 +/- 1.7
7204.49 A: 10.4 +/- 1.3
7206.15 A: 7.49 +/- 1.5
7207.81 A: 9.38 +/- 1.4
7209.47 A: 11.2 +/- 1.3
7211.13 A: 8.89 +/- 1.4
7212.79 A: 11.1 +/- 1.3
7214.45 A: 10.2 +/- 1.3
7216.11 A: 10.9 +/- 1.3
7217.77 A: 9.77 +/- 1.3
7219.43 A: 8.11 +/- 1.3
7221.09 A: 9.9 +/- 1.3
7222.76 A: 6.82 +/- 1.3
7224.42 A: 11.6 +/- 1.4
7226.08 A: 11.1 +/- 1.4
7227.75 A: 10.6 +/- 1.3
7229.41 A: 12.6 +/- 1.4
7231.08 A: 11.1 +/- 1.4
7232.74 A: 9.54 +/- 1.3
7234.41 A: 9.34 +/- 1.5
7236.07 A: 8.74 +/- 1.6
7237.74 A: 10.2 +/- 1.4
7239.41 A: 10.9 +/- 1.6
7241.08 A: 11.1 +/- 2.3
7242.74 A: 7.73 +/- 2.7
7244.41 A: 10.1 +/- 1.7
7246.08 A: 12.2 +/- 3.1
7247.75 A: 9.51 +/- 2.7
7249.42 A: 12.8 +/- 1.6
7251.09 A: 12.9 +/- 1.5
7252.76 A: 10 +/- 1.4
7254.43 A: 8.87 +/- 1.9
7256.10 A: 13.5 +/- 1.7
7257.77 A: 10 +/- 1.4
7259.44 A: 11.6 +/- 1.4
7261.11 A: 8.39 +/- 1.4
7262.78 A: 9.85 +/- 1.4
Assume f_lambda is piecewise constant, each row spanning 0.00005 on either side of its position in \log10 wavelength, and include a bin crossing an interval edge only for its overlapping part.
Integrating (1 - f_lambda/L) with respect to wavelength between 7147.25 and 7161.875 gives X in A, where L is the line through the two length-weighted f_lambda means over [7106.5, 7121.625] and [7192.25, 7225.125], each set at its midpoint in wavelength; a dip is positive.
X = -1.64 A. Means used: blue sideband 9.81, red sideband 9.94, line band 11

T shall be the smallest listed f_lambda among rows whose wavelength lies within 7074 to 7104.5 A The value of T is 7.78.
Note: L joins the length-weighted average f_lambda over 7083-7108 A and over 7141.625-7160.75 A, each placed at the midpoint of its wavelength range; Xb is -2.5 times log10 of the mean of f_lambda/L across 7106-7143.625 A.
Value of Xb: 0.04 mag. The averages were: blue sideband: 10.2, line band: 10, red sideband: 10.6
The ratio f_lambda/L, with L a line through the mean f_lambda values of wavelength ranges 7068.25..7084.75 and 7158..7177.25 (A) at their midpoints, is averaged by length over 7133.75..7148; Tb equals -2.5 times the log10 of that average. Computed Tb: 0.07 mag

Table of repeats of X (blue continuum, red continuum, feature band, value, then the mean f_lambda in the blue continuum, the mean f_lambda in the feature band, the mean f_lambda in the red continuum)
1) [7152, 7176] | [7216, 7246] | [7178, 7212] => 1.3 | 11.2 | 10.2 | 10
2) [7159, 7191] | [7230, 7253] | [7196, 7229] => 1.7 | 11.1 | 10.2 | 10.5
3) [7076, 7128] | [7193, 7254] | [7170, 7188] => -2.1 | 10.2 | 11.4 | 10.3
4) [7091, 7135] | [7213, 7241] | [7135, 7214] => -4.9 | 9.89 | 10.6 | 10.1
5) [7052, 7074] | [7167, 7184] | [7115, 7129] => 1.2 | 10.4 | 10.1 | 11.7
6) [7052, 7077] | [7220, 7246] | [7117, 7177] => -1.6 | 10.4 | 10.5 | 10.1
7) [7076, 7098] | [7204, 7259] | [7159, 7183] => -2.7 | 10.2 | 11.4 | 10.3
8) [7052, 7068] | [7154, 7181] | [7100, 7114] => 1.2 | 10.7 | 10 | 11.3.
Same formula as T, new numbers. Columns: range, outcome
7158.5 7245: 6.82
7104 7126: 8.01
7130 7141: 6.98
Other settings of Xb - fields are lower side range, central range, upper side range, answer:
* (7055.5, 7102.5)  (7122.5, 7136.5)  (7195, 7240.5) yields 0.06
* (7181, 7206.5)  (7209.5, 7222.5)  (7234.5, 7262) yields 0.06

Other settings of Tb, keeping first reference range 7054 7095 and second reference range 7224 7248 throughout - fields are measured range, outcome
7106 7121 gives 0.05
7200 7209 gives 0.05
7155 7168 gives -0.04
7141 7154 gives 0.01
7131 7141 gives 0.02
